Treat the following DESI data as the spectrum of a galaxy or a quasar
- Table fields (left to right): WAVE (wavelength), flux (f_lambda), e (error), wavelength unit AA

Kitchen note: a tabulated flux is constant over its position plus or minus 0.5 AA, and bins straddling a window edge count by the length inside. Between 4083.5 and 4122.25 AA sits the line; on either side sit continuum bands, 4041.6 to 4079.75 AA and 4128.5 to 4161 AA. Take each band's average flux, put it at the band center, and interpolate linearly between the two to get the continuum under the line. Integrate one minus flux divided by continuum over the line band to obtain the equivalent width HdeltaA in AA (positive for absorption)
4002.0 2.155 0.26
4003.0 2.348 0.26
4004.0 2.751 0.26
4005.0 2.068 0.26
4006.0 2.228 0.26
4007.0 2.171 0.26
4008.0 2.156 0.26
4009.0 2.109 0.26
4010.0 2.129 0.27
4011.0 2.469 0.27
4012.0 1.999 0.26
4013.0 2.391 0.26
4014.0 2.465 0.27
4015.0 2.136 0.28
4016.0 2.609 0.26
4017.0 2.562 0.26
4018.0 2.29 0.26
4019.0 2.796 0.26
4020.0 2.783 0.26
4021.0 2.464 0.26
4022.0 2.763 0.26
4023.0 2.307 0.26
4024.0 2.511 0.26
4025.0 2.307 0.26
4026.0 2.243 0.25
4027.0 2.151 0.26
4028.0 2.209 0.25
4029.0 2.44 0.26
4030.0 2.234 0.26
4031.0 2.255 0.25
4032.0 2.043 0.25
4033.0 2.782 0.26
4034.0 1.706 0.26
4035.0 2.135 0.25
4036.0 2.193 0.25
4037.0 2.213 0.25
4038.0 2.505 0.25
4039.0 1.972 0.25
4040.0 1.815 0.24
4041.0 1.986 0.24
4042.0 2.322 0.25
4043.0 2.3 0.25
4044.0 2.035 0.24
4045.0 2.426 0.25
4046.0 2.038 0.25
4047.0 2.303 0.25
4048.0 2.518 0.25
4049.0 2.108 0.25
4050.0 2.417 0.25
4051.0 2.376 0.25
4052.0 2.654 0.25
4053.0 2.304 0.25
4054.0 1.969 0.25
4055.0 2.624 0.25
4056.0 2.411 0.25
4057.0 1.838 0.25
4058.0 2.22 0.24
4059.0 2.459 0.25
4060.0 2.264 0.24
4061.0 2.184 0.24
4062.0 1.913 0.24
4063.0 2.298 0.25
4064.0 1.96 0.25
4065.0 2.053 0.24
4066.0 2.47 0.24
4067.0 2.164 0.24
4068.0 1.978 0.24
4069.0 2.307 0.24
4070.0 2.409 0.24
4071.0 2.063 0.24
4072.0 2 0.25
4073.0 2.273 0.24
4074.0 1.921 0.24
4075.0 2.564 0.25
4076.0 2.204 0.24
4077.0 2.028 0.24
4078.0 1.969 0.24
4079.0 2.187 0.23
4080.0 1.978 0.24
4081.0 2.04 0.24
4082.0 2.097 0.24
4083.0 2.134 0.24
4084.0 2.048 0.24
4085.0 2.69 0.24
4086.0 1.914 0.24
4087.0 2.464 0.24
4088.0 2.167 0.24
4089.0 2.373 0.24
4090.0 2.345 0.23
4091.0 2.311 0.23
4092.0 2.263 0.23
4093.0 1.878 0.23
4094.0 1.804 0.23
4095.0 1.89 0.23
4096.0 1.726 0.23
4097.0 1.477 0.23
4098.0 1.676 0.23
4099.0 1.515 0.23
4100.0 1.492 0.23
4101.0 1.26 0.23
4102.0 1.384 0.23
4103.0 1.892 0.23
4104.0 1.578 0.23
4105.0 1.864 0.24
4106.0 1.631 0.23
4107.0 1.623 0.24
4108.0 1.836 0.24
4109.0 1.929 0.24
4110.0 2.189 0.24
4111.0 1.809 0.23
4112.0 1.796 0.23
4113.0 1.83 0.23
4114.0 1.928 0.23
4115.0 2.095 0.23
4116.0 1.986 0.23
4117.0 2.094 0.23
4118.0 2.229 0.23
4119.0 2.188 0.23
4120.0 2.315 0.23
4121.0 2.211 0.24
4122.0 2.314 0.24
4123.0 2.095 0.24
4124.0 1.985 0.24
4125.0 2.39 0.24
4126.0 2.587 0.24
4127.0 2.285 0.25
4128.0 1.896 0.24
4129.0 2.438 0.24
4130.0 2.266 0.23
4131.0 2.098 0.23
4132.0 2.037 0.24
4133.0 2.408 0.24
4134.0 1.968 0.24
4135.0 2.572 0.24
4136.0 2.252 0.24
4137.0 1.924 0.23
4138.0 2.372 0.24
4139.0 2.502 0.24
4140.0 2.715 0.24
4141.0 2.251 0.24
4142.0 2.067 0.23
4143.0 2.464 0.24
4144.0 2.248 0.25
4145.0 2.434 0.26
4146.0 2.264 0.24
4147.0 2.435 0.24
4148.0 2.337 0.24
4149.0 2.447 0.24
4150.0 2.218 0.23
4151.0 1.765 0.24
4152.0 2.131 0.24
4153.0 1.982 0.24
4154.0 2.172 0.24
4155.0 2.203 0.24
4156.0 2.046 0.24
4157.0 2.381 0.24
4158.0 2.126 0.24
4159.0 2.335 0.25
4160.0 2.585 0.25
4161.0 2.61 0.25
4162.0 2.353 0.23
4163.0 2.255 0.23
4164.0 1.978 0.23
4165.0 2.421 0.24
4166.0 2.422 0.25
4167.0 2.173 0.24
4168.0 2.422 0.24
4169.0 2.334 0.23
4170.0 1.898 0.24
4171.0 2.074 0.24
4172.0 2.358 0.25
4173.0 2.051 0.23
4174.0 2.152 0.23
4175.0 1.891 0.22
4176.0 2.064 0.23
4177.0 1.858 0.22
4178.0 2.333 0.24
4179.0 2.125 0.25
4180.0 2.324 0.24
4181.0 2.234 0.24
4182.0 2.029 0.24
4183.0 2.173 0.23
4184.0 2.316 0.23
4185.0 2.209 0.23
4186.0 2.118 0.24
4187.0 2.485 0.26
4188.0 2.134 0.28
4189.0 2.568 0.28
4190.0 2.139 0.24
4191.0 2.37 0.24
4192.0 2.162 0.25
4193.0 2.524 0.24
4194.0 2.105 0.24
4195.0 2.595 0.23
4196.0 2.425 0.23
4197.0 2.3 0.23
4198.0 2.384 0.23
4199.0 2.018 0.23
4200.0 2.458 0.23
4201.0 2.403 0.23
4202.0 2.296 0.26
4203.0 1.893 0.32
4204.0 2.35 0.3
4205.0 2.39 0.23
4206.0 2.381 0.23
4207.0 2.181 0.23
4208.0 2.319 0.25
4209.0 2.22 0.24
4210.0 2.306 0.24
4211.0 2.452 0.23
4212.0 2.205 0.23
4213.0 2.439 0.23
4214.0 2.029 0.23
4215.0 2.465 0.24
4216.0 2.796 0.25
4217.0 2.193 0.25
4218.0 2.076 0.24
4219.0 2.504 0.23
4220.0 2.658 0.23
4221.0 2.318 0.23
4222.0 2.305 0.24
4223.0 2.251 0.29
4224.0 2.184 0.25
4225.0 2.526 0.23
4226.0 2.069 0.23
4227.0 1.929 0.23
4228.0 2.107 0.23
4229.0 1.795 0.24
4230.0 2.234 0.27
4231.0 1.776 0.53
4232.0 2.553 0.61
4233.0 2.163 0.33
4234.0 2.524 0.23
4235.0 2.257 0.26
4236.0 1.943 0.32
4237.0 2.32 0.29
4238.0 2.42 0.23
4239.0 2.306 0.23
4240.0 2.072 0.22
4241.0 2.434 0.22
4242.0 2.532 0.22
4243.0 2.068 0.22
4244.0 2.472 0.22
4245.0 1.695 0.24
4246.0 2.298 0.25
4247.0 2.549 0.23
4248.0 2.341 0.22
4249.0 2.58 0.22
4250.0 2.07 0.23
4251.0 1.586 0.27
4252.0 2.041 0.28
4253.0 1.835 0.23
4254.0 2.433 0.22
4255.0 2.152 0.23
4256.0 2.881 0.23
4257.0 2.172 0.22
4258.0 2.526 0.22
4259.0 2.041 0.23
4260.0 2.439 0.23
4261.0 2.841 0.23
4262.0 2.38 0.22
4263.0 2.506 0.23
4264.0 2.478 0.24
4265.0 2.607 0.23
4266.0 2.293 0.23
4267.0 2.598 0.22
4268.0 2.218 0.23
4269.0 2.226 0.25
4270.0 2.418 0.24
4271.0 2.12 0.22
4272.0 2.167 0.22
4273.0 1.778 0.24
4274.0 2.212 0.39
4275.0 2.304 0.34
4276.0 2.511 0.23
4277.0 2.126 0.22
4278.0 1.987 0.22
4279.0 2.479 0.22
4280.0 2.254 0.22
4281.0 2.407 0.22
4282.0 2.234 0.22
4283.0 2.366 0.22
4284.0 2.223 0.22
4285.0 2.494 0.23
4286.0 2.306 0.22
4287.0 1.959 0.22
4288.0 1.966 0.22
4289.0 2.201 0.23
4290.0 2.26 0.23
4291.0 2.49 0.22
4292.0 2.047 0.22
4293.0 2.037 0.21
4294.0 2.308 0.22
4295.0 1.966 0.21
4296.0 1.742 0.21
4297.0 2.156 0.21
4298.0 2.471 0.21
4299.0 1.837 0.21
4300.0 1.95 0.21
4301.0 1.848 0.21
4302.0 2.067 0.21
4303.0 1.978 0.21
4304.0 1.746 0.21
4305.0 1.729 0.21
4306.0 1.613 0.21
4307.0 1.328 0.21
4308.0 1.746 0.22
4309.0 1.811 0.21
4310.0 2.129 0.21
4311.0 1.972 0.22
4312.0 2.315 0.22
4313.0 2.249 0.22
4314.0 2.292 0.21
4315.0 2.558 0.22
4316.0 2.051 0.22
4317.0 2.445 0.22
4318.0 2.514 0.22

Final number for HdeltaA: 5.2 AA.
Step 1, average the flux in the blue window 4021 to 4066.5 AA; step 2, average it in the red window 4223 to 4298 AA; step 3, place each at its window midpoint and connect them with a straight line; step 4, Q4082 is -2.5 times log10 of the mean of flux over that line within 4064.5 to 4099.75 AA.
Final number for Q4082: 0.08 mag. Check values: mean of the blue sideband 2.25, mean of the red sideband 2.24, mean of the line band 2.09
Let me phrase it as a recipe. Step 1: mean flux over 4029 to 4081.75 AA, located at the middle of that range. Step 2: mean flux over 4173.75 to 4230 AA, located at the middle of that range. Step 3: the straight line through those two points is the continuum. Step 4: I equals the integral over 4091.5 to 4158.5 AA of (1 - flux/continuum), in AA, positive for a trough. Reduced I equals 4.9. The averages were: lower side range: 2.2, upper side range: 2.26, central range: 2.07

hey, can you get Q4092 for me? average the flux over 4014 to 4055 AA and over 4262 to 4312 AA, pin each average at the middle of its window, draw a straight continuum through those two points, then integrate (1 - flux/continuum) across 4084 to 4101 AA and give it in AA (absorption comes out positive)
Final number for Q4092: 2.2 AA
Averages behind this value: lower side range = 2.31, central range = 1.98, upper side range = 2.14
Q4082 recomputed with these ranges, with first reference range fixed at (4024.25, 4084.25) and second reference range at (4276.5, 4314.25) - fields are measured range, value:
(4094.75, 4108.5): 0.32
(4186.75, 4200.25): -0.10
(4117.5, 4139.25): -0.04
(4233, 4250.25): -0.09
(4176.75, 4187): -0.03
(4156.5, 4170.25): -0.08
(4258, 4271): -0.15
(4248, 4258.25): -0.06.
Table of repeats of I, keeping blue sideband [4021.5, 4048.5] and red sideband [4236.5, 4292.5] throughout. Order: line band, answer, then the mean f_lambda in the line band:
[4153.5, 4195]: 0.6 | 2.24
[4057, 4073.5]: 0.5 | 2.18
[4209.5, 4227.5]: -0.3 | 2.32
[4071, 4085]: 0.8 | 2.13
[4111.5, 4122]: 0.8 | 2.08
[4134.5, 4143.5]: -0.3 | 2.35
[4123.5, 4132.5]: 0.2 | 2.22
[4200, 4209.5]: 0.0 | 2.28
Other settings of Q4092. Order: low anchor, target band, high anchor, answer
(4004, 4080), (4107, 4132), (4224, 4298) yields 1.6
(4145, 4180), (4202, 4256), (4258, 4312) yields -1.6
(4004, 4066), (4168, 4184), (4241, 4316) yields 0.6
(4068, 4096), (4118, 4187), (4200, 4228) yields -0.2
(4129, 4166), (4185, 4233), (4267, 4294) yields -0.6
